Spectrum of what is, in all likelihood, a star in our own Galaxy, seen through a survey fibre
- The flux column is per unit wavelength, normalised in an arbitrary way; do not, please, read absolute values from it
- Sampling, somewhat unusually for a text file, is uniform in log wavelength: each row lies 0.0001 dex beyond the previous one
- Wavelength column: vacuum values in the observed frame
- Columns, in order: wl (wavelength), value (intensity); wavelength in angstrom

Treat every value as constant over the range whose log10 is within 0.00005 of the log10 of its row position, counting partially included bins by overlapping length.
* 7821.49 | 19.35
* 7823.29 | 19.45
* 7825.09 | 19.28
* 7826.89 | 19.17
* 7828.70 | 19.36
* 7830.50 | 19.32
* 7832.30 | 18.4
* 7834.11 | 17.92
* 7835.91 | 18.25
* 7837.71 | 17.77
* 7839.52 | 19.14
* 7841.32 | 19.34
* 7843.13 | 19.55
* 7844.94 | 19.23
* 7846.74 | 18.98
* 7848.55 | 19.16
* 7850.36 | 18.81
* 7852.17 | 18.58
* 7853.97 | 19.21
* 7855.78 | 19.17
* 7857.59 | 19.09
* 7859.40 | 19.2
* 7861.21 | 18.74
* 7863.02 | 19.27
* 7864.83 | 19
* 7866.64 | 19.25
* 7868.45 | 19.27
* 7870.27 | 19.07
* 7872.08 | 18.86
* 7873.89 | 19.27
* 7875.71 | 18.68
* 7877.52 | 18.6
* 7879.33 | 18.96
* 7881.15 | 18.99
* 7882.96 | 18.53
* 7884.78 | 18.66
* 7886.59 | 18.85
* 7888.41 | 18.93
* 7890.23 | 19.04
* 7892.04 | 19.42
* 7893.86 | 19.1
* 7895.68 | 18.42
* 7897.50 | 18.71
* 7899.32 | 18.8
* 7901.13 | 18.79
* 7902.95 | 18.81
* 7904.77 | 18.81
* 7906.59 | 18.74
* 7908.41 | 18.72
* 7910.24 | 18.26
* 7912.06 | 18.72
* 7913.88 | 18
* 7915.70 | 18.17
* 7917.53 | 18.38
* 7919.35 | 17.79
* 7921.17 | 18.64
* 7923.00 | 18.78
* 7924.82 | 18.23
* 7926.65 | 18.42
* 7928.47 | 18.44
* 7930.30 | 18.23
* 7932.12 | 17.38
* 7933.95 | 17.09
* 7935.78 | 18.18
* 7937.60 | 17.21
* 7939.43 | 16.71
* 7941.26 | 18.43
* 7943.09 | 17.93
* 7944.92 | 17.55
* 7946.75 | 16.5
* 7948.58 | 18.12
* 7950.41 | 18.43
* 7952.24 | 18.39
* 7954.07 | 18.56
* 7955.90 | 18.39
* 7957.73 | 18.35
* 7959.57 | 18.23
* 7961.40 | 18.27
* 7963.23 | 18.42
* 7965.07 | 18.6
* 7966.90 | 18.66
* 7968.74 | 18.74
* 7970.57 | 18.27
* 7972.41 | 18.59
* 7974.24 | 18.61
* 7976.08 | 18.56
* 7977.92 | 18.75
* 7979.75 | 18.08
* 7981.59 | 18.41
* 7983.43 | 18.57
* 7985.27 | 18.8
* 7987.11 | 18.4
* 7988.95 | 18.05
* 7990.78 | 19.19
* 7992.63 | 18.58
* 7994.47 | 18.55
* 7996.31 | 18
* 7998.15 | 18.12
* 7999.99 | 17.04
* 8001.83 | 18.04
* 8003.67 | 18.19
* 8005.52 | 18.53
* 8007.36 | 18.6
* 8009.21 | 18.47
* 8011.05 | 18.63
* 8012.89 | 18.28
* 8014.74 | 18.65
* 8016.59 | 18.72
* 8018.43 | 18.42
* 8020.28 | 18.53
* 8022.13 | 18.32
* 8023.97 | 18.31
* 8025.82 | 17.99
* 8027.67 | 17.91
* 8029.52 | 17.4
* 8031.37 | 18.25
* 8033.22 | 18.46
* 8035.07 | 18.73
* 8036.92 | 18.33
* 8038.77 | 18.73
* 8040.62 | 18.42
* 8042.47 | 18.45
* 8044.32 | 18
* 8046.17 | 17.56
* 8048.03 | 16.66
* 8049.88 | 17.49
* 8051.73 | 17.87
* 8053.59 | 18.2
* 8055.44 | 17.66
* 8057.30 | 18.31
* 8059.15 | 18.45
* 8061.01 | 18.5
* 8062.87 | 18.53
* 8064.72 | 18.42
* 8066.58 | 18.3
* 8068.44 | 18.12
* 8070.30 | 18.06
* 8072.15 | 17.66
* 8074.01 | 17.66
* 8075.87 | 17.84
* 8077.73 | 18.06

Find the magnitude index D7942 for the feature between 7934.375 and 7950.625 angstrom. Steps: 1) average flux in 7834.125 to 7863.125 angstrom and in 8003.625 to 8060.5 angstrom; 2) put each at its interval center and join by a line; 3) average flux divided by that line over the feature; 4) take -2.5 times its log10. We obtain 0.06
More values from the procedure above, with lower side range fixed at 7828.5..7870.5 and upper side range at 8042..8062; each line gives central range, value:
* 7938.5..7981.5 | 0.009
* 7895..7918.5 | 0.006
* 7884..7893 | -0.014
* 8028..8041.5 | -0.019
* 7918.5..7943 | 0.034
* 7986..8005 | -0.002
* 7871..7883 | -0.004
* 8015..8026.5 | -0.020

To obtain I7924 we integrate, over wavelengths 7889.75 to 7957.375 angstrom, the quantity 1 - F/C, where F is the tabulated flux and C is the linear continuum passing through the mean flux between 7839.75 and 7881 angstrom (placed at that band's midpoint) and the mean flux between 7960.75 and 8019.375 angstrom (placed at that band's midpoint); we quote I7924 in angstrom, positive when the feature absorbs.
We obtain 1.7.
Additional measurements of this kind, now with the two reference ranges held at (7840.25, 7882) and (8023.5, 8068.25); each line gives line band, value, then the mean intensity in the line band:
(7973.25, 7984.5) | 0.0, 18.5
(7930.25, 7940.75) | 0.7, 17.4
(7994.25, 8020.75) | 0.0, 18.3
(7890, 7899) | 0.0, 18.9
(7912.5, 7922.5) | 0.3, 18.2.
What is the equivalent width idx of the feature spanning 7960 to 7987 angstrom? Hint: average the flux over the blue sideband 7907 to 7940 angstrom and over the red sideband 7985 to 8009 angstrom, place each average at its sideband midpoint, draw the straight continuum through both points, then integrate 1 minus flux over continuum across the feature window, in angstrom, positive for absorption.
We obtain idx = -0.4 angstrom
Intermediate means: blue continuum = 18.1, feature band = 18.5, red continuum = 18.3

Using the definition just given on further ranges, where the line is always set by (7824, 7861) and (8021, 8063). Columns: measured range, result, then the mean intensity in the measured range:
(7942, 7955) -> 0.4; 17.9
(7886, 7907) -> -0.2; 18.9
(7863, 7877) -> -0.2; 19.1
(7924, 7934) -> 0.3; 18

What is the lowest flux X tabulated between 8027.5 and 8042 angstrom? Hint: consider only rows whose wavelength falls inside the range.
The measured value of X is 17.4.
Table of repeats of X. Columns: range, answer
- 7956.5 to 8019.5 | 17.04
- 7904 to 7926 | 17.79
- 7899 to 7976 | 16.5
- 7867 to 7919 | 18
